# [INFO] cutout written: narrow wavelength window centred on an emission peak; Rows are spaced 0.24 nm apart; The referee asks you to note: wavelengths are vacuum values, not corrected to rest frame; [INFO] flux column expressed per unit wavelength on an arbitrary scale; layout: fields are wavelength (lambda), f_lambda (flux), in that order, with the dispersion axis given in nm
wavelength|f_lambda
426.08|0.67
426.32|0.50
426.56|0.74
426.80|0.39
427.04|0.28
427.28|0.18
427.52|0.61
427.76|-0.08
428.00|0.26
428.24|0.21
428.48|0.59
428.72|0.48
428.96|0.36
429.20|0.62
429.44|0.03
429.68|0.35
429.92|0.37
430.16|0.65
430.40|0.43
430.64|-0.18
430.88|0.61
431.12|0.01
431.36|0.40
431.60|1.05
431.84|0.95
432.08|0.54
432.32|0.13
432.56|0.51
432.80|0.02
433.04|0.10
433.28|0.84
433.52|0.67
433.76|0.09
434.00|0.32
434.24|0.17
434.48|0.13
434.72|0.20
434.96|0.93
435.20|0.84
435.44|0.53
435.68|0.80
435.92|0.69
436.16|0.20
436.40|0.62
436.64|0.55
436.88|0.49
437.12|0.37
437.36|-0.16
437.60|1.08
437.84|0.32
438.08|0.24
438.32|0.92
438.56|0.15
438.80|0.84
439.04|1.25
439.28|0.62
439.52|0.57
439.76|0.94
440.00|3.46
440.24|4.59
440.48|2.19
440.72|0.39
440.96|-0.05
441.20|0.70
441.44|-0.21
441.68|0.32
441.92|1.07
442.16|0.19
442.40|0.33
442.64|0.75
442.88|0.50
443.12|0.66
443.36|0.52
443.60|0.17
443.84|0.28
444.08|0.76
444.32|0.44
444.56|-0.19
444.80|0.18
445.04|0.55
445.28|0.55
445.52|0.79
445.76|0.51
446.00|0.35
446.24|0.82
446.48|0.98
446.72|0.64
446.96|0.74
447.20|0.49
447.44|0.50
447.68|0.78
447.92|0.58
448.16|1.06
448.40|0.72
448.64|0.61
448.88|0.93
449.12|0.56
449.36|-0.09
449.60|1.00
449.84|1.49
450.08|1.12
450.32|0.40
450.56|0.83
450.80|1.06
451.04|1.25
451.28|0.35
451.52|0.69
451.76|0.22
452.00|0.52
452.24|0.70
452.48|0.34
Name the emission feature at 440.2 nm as [O II]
